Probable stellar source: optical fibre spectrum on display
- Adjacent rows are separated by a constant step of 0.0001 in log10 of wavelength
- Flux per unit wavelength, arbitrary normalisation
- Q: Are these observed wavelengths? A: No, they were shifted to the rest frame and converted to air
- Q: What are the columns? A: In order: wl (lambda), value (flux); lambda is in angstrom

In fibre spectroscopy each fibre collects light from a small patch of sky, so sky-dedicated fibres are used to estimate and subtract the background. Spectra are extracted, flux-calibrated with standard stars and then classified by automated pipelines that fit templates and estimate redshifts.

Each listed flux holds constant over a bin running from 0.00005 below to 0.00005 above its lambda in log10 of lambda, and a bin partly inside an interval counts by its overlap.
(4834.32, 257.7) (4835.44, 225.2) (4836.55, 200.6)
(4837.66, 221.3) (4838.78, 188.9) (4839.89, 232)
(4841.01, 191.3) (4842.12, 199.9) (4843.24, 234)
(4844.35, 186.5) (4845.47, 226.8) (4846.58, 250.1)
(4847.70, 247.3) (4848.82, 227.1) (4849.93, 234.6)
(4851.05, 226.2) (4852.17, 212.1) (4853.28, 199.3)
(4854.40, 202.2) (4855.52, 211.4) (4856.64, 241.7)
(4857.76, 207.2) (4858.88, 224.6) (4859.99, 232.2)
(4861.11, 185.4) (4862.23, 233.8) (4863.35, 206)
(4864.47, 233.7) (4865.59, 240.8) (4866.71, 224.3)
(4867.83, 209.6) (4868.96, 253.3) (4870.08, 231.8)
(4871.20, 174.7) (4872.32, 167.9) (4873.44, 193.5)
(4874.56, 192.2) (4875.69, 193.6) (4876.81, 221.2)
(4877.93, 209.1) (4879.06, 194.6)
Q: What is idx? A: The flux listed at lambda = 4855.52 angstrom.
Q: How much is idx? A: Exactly 211.4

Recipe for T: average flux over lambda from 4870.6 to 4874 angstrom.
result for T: 180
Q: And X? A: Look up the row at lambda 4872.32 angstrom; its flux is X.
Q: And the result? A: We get 167.9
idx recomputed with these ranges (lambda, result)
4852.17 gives 212.1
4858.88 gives 224.6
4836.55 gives 200.6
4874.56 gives 192.2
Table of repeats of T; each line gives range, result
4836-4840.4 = 211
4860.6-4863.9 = 209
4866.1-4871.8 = 218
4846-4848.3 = 248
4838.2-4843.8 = 209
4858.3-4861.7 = 215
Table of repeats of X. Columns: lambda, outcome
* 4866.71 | 224.3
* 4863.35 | 206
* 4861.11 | 185.4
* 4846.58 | 250.1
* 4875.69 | 193.6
